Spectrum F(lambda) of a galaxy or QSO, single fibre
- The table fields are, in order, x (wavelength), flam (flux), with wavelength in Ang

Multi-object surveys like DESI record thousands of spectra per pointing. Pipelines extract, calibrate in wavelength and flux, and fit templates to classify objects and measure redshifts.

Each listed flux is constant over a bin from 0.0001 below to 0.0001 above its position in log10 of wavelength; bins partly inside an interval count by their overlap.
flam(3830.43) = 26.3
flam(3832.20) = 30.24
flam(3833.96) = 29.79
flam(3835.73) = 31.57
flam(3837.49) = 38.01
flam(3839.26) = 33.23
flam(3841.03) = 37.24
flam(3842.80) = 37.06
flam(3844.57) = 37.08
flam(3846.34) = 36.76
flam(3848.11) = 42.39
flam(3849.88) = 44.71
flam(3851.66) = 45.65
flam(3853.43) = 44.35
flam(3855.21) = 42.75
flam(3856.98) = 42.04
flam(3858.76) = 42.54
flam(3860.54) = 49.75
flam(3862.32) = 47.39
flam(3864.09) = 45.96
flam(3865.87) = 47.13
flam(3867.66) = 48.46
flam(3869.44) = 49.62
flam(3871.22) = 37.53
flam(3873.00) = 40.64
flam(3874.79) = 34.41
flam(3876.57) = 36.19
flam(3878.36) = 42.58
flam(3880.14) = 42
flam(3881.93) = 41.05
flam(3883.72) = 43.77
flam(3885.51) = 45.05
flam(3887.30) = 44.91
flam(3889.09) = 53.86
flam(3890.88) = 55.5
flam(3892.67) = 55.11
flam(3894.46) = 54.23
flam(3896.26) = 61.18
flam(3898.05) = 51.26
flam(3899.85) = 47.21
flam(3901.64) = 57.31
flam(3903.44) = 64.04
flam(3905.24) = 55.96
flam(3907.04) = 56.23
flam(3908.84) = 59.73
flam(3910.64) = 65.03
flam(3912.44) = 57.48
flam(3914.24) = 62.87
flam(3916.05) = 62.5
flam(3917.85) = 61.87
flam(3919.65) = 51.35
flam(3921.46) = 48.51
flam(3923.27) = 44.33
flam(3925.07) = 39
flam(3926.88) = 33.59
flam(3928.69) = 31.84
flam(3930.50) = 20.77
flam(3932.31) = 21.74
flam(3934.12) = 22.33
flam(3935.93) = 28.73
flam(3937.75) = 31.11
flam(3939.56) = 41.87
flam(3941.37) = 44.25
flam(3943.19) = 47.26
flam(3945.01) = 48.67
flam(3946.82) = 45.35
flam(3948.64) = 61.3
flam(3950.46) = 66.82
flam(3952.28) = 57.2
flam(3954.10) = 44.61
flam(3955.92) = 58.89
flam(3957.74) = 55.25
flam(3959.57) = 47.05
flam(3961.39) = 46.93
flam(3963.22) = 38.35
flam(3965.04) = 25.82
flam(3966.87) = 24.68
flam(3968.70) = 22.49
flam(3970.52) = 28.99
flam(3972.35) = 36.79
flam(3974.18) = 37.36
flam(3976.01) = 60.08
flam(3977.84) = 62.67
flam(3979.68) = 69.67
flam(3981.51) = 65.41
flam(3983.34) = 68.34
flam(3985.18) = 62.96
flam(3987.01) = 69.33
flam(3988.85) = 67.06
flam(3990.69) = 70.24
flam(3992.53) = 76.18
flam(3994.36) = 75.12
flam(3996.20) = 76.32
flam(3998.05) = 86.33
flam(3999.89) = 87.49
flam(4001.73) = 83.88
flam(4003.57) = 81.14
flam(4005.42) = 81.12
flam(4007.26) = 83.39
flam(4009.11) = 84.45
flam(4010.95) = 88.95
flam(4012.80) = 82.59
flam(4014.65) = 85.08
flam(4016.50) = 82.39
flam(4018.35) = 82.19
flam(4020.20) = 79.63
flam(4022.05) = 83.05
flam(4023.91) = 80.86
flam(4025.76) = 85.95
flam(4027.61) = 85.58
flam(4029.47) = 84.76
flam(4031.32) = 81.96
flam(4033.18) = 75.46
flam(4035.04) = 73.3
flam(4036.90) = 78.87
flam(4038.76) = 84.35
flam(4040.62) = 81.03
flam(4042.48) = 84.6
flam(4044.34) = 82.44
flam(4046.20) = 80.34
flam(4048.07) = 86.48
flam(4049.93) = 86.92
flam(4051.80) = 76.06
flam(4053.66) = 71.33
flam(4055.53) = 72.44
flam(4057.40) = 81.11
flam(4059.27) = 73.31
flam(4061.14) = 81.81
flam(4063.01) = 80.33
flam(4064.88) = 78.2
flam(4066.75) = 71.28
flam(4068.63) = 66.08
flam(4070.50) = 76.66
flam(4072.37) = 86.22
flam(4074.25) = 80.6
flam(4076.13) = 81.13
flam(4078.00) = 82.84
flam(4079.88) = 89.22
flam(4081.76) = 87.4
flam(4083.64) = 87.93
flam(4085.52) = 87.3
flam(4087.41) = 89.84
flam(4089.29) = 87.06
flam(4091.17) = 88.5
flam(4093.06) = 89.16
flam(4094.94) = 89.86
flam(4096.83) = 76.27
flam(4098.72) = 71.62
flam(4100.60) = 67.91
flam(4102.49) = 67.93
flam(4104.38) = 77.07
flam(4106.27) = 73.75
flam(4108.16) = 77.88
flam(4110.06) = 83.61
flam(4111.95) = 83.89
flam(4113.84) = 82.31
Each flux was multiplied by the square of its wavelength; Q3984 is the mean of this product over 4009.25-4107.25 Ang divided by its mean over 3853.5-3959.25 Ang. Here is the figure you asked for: 1.8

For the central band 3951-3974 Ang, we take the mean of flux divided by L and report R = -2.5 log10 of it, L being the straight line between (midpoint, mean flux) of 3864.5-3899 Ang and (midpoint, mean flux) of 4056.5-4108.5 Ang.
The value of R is 0.413 mag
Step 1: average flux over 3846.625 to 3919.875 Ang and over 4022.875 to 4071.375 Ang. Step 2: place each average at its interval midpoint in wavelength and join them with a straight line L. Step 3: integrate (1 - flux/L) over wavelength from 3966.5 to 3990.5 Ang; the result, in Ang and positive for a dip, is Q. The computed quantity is 5.0 Ang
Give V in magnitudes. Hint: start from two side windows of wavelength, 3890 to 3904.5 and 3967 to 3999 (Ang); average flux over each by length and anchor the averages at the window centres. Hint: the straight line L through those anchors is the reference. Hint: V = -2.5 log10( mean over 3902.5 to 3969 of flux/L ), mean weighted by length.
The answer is 0.24 mag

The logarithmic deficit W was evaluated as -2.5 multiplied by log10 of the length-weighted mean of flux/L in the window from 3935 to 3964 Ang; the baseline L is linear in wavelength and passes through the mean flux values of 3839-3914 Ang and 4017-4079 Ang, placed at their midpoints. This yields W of 0.27 mag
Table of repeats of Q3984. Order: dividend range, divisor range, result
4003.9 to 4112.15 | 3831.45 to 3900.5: 2.06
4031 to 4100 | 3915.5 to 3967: 1.99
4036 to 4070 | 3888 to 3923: 1.50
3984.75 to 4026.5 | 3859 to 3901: 1.82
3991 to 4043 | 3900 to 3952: 1.80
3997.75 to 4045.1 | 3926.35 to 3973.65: 2.15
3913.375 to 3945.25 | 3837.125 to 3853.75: 1.08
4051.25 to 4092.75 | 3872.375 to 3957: 1.84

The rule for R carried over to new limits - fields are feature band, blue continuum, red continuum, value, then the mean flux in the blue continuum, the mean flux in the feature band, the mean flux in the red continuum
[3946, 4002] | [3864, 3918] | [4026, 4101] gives 0.154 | 50.9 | 57.1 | 81.1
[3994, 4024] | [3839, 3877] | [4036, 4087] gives -0.170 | 42.2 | 82.7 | 80.7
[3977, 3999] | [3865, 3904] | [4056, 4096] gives -0.067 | 47.7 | 70.8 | 82.5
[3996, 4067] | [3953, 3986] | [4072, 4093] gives -0.196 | 47.6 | 81.3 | 86.3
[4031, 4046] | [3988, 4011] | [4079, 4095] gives 0.046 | 79.9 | 80.2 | 88.4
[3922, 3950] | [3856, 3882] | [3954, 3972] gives 0.056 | 43.2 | 38.1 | 39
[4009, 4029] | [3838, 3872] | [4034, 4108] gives -0.176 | 42.7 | 83.7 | 80.2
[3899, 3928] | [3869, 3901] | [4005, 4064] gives -0.023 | 46.5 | 54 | 81.3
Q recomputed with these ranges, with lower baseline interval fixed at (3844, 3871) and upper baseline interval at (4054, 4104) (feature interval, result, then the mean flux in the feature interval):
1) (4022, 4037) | -1.8 Ang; 81.1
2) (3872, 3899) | 1.3 Ang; 46.8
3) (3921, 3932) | 4.0 Ang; 35.1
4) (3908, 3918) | -1.5 Ang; 61.6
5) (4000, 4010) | -2.2 Ang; 83.2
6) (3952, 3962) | 1.5 Ang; 51.5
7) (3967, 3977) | 4.2 Ang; 36.4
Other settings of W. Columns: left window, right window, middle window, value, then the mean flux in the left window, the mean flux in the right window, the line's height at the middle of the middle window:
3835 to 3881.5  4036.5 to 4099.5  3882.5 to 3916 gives -0.12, 41.5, 81.5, 49.3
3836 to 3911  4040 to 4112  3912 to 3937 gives 0.29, 46.4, 80.4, 54.9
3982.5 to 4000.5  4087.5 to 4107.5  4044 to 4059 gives -0.03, 73.7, 79.4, 76.9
